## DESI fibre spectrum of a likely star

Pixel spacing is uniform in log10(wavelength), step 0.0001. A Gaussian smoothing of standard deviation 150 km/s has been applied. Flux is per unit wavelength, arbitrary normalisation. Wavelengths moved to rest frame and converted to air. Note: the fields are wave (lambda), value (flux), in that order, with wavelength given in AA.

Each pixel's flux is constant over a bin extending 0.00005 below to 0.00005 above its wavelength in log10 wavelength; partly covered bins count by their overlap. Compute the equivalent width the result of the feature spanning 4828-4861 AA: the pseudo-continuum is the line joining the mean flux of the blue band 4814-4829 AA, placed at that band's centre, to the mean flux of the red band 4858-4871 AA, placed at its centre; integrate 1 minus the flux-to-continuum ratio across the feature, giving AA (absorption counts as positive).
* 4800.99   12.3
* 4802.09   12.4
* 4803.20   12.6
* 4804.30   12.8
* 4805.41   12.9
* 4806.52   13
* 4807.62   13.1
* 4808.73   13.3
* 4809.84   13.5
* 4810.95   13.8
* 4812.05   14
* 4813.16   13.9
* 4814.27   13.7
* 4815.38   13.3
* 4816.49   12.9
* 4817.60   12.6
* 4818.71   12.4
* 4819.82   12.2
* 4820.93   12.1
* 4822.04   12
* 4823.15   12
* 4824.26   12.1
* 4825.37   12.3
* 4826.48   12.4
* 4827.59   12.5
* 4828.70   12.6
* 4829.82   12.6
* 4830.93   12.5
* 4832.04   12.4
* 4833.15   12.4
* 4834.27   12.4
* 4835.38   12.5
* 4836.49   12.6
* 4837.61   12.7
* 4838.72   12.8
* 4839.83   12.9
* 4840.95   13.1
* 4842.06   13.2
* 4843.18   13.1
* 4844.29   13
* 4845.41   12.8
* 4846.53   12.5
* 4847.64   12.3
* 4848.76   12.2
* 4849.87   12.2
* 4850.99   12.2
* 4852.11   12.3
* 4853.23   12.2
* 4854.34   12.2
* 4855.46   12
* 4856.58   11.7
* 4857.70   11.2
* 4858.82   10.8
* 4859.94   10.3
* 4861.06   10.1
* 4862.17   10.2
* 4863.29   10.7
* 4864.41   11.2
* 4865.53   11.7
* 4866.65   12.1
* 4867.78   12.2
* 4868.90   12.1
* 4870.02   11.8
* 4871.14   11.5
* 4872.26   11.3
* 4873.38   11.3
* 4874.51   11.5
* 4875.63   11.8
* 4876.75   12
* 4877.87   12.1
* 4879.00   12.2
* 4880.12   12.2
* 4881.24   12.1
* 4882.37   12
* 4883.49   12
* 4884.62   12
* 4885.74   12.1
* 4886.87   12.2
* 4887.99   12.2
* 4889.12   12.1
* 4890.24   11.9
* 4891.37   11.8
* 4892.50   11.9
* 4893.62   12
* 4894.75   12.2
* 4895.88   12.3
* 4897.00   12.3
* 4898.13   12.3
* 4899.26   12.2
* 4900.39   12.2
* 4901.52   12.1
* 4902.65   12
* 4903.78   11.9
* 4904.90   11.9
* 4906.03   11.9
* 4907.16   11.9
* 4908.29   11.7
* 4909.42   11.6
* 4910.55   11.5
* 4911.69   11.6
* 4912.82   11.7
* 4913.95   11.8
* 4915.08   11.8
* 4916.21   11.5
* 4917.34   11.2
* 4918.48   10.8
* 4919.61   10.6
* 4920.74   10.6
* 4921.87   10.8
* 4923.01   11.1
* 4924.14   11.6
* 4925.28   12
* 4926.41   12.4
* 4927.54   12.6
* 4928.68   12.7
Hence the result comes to -1.4 AA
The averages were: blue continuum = 12.5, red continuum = 11.2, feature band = 12.3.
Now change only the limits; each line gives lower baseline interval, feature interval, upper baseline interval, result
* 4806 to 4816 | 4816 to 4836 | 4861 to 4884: 1.0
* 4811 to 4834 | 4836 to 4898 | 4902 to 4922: 0.5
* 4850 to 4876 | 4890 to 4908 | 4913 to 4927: -1.0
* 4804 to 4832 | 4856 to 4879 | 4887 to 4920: 1.6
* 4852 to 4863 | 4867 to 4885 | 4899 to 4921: -0.8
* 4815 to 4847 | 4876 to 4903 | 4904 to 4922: -0.7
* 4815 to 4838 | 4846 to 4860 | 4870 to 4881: 0.2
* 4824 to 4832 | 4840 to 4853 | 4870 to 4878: -0.5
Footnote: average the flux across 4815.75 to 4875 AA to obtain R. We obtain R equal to 12.1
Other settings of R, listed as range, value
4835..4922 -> 11.9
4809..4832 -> 12.8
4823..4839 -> 12.5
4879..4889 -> 12.1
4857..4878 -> 11.4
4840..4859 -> 12.3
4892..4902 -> 12.2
